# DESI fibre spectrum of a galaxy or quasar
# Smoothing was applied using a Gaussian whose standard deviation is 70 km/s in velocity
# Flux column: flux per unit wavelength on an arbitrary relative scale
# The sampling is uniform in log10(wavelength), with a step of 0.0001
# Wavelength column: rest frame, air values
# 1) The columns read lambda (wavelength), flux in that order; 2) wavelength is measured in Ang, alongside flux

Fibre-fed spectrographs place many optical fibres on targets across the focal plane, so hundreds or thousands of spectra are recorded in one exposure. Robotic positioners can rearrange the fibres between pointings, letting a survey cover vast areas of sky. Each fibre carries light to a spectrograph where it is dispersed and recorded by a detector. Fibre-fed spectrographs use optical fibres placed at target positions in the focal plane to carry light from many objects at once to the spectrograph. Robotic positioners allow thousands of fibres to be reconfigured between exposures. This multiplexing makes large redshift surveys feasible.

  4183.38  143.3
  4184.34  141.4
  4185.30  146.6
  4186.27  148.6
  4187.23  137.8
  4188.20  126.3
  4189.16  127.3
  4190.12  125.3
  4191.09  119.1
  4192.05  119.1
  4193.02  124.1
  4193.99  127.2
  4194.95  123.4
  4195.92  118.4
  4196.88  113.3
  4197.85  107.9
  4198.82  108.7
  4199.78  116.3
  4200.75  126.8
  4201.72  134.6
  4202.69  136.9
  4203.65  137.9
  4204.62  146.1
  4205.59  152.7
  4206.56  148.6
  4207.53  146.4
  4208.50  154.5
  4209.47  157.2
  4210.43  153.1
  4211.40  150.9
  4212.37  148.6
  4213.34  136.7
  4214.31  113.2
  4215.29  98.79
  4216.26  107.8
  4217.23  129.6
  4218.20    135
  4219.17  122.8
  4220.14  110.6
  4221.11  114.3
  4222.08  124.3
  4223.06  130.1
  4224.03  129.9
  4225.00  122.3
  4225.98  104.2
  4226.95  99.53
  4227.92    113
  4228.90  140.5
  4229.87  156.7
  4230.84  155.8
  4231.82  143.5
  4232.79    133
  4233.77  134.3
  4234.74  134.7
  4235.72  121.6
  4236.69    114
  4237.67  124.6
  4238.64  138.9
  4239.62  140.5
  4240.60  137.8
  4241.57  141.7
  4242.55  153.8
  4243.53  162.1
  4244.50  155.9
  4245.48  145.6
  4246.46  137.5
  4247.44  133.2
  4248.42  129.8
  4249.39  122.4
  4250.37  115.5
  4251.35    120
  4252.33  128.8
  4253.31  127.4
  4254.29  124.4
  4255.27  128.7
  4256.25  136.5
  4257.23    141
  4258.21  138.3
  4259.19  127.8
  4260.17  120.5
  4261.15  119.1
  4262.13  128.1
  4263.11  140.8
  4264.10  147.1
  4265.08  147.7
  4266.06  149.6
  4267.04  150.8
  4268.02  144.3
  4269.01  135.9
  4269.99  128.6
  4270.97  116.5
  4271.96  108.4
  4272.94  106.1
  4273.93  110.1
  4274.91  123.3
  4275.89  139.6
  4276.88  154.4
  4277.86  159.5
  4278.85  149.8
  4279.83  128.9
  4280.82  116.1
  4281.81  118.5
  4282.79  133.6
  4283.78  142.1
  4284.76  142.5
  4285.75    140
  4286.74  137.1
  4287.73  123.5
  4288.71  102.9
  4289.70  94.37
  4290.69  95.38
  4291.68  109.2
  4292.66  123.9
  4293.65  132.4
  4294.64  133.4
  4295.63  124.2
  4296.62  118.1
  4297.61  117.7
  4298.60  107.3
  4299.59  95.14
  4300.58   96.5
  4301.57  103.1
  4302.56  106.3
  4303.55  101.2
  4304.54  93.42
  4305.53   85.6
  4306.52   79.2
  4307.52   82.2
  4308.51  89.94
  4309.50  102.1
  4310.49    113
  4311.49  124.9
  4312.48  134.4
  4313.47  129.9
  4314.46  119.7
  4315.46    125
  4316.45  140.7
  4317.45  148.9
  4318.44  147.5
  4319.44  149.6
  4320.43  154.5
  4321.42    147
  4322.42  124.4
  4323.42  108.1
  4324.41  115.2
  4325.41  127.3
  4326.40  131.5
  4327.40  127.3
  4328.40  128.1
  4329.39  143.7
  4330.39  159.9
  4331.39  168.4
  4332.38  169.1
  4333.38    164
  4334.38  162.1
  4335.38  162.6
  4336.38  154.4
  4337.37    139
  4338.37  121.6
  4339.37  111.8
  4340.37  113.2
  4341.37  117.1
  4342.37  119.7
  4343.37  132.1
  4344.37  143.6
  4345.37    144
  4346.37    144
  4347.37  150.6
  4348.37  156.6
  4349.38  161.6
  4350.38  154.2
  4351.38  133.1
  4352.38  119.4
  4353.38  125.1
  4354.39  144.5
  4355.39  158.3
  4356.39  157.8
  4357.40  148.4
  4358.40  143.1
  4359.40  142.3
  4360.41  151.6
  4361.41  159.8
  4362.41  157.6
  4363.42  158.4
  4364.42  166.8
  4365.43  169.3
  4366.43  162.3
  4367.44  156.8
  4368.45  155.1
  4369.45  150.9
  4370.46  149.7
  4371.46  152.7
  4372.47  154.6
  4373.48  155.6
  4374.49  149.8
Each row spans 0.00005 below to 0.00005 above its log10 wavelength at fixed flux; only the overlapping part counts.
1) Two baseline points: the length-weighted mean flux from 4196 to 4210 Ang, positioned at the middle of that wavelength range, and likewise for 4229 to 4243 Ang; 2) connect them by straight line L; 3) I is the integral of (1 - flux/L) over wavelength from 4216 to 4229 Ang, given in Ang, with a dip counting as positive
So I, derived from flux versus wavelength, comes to 1.6 Ang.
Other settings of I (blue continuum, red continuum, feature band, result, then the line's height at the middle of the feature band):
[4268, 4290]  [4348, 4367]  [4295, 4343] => 5.2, 140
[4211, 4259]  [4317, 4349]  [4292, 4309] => 3.9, 137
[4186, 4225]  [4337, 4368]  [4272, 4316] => 6.6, 138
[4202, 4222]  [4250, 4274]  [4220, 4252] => 0.2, 133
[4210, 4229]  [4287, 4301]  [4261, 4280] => -3.0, 116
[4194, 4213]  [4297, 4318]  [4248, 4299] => -4.3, 118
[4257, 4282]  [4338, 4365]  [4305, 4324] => 2.3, 138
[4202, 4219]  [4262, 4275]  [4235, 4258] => 0.0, 134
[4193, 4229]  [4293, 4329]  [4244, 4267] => -1.8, 124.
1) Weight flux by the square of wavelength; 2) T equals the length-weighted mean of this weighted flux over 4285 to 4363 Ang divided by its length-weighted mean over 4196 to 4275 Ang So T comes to 1.0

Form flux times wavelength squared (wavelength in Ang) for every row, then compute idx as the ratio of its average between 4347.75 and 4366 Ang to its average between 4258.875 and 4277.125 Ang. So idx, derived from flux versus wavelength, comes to 1.20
